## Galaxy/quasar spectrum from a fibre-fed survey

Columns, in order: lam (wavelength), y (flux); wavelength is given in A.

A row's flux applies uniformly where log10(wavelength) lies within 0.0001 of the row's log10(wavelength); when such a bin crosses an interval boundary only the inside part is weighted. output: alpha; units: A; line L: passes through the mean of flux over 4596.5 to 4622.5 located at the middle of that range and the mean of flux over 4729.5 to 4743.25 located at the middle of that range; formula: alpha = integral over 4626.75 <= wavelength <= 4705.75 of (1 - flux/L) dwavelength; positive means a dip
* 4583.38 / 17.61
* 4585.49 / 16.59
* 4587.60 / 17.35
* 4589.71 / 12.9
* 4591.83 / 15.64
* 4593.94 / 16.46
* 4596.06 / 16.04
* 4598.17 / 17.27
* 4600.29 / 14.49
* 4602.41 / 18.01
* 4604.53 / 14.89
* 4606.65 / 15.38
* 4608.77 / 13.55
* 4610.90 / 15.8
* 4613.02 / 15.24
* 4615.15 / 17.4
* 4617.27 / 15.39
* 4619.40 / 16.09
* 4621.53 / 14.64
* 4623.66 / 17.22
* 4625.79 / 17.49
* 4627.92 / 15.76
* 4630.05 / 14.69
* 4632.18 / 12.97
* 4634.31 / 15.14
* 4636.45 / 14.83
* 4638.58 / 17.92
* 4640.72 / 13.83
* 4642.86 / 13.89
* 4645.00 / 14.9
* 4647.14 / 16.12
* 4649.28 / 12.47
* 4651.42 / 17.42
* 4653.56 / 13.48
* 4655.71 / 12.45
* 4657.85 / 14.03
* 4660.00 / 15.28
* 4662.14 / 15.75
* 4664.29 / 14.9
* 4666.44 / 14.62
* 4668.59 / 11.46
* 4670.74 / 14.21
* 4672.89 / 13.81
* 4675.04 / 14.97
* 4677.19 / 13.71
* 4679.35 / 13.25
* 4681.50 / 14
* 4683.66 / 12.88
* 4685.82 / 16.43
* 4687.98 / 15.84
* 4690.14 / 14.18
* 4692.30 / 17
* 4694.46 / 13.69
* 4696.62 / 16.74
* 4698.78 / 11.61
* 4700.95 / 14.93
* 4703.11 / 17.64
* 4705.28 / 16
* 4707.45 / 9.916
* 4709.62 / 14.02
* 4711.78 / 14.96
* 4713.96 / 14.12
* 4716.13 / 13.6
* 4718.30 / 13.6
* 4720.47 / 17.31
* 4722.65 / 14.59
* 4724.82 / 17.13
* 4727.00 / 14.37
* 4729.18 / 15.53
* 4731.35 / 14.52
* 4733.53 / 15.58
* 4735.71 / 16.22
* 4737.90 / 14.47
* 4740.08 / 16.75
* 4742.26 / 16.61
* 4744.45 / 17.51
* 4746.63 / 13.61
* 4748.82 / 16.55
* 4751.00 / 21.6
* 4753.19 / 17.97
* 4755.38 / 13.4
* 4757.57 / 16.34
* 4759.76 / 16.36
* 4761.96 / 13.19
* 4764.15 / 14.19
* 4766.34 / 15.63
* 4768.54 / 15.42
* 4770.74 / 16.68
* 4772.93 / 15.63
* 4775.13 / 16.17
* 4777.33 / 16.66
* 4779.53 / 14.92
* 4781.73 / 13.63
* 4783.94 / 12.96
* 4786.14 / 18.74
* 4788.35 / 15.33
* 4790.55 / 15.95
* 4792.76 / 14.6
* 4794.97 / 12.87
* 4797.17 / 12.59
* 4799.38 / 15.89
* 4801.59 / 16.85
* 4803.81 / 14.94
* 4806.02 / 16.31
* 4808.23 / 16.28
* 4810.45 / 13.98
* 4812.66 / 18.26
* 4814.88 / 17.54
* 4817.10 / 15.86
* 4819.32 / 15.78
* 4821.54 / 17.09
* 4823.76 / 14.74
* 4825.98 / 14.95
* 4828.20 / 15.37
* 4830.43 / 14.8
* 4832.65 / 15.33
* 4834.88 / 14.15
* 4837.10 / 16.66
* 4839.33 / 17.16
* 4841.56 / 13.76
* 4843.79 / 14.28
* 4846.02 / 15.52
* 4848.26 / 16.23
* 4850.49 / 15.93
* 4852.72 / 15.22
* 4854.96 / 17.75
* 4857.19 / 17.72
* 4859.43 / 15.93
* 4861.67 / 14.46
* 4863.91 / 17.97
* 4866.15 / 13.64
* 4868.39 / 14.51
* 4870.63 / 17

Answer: 5.15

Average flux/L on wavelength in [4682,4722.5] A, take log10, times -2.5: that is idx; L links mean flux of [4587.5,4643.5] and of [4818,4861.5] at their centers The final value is 0.07 mag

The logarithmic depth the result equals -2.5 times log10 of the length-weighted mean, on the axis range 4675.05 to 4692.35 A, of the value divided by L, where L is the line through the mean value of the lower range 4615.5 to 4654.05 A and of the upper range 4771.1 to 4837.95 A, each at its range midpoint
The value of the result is 0.06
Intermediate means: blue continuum 15.3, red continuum 15.5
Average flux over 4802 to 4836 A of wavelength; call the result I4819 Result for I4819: 15.7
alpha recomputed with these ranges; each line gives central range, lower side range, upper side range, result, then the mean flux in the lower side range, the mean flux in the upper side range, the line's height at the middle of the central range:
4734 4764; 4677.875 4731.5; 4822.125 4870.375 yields -2.29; 14.7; 15.6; 15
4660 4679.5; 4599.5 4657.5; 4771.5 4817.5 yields 1.43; 15.2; 15.5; 15.3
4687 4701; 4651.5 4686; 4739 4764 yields -0.07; 14.1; 16.3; 14.8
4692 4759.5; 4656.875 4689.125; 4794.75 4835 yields -2.82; 14.3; 15.5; 14.8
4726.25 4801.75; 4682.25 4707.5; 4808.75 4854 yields -1.40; 14.9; 15.6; 15.3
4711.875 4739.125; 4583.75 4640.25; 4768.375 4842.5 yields 0.92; 15.7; 15.5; 15.6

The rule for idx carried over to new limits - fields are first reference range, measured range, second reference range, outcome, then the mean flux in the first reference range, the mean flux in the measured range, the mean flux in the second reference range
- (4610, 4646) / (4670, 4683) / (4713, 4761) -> 0.12 mag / 15.5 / 14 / 15.8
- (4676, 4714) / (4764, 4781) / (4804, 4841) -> -0.03 mag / 14.5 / 15.7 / 15.8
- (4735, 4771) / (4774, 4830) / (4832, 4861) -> 0.03 mag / 16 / 15.5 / 15.8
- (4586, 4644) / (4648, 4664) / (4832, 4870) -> 0.08 mag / 15.6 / 14.5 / 15.7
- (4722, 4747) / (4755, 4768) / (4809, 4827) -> 0.06 mag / 15.7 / 15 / 16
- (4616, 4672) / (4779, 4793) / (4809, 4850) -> 0.02 mag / 14.9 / 15.2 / 15.6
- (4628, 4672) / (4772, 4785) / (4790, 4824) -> 0.03 mag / 14.5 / 15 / 15.6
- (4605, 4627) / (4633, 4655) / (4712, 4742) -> 0.05 mag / 15.8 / 14.9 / 15.2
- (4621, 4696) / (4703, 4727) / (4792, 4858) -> 0.03 mag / 14.7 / 14.7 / 15.6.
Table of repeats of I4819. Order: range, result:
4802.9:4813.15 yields 15.8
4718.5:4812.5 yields 15.6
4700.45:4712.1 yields 14.5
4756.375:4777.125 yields 15.6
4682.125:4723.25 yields 14.7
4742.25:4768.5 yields 16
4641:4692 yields 14.4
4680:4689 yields 14.7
